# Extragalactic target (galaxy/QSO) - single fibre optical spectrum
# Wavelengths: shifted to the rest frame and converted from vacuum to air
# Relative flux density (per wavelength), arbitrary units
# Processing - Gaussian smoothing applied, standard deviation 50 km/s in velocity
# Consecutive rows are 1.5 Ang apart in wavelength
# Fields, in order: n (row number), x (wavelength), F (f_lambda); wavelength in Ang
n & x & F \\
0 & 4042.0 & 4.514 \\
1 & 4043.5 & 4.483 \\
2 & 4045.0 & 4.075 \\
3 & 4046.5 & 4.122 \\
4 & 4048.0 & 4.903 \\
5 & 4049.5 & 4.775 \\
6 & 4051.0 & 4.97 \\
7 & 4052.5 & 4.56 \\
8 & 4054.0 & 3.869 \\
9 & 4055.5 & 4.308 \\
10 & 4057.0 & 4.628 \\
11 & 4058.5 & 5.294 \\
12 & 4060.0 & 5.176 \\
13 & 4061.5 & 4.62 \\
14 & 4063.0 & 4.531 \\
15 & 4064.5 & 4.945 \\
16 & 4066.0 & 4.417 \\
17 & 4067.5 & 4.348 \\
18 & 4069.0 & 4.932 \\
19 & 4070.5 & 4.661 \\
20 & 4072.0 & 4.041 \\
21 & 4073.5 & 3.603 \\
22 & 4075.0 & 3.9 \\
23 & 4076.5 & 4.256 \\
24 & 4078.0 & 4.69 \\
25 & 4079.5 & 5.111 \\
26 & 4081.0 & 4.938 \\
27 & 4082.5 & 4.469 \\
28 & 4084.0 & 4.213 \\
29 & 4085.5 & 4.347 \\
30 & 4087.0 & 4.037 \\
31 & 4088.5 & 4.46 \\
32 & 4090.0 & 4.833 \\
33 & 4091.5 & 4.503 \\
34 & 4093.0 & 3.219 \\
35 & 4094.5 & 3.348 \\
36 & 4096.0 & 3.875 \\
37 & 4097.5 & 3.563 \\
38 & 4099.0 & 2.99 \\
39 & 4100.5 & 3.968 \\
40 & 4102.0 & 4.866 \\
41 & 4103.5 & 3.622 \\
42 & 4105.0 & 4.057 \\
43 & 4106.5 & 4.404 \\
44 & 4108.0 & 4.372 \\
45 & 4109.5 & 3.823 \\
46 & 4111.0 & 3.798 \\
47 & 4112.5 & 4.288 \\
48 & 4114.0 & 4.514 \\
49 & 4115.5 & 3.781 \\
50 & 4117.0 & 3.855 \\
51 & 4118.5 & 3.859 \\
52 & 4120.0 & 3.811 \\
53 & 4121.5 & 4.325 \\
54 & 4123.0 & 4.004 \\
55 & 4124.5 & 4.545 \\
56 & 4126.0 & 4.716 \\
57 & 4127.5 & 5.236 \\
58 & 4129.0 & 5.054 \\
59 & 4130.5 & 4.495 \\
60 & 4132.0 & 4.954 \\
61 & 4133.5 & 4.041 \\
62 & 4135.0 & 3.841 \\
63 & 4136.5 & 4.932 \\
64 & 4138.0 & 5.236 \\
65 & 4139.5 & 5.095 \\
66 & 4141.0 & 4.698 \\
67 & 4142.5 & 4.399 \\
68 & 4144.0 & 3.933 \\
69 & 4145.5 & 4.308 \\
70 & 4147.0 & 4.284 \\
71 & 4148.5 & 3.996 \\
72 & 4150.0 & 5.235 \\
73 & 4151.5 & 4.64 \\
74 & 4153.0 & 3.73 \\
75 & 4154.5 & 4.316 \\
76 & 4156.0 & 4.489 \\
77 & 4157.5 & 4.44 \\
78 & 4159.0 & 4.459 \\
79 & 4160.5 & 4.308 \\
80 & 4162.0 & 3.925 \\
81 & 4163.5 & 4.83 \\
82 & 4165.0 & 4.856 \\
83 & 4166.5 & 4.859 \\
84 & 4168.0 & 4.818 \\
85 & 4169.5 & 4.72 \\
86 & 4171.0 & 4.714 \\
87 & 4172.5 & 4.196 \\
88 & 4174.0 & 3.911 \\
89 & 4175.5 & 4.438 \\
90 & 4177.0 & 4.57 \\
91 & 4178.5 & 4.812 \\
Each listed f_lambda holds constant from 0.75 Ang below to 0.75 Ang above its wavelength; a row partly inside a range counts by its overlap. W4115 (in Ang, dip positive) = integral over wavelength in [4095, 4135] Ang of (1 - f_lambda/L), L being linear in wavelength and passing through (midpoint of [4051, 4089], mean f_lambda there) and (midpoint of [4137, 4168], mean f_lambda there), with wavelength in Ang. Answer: 3.0 Ang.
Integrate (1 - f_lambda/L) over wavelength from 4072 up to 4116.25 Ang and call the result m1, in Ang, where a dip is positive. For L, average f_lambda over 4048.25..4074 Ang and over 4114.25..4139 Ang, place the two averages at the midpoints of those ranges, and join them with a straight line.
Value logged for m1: 3.7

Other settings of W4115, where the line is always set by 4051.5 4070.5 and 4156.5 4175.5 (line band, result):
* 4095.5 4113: 2.4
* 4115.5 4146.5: 0.7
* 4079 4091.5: 0.2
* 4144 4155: 0.5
